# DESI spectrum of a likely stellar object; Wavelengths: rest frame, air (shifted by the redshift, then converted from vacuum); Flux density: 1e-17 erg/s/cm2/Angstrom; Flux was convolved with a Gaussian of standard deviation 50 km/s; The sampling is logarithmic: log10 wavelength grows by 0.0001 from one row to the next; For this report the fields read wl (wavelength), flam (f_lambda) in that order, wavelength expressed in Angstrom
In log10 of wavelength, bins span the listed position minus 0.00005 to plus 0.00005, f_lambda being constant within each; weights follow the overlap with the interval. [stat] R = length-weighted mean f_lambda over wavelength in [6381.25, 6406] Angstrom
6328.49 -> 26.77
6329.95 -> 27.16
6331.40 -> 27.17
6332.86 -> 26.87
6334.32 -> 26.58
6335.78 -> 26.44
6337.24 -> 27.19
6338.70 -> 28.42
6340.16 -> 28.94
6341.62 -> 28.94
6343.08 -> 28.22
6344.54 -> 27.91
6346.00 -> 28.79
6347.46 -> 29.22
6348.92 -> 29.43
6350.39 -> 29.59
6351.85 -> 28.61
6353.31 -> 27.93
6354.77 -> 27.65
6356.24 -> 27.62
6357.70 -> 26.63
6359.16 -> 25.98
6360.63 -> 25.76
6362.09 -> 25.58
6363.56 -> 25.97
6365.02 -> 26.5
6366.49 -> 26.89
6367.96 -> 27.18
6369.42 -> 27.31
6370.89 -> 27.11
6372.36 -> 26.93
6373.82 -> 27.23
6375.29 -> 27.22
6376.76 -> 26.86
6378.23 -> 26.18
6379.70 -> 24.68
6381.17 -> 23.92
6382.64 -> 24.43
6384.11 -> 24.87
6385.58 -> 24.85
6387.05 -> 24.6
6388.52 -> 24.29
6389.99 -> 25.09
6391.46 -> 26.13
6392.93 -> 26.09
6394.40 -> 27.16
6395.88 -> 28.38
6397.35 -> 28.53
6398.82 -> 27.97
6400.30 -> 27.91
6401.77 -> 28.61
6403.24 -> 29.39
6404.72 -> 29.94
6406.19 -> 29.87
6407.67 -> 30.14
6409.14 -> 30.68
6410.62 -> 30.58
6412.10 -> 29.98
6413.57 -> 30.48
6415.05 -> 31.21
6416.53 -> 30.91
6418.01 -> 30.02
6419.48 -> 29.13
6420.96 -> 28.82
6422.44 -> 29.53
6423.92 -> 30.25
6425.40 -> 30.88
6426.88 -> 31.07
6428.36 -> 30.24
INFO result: 26.8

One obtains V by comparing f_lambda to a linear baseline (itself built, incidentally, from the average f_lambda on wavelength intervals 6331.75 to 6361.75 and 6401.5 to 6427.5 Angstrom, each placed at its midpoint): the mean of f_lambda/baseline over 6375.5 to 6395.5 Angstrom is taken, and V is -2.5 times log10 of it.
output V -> 0.15 mag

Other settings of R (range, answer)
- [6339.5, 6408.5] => 27.2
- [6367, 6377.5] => 27.1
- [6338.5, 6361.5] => 28.1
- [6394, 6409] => 28.9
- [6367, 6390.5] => 25.8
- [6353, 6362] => 26.8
